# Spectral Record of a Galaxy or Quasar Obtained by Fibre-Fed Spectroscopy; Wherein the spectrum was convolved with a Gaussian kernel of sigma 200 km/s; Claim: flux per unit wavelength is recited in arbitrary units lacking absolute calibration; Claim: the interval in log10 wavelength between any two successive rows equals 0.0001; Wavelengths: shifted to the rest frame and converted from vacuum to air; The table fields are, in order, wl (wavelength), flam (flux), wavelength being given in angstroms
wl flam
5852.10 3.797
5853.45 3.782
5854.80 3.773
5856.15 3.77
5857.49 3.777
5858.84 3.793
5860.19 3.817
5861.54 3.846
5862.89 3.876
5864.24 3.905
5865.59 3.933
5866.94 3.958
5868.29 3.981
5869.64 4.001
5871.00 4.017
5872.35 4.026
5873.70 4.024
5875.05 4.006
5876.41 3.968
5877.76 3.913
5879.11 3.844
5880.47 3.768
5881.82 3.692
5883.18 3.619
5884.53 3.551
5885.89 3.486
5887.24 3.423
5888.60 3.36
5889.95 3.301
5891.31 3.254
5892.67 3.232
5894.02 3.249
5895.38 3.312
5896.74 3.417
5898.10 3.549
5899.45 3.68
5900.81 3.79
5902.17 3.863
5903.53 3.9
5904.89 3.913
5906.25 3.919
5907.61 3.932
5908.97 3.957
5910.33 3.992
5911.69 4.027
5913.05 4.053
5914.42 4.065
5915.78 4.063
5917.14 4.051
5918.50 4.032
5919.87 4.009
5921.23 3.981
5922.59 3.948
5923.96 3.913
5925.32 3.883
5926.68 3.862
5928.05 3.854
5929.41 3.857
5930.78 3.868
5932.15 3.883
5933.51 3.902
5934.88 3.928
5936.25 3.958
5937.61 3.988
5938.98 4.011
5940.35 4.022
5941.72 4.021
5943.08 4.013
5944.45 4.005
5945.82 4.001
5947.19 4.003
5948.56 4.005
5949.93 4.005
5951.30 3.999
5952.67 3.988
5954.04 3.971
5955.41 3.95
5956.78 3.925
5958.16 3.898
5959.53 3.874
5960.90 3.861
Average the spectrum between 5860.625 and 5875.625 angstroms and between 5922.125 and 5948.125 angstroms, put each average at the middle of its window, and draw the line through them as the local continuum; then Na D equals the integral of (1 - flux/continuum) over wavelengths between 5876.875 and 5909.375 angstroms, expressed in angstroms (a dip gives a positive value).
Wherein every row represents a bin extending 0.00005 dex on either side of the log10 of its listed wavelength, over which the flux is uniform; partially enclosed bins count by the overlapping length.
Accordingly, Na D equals 2.7 angstroms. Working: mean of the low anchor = 3.96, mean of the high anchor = 3.94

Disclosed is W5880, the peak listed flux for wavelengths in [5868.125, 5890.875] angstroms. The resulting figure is 4.026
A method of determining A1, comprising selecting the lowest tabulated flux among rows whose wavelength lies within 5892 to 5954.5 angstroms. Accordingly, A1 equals 3.232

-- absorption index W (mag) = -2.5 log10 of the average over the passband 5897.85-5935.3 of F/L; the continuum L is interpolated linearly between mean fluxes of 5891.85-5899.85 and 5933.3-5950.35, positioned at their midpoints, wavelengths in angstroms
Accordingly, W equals -0.07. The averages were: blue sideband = 3.4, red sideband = 3.99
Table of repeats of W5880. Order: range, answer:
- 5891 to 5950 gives 4.065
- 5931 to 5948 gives 4.022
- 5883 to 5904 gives 3.9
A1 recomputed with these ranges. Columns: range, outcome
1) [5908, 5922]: 3.957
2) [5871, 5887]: 3.486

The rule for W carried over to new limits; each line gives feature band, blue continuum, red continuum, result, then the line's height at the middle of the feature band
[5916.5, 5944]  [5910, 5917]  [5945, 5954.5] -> 0.02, 4.02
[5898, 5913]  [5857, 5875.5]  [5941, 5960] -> 0.02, 3.95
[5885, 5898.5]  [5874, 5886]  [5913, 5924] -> 0.15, 3.85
